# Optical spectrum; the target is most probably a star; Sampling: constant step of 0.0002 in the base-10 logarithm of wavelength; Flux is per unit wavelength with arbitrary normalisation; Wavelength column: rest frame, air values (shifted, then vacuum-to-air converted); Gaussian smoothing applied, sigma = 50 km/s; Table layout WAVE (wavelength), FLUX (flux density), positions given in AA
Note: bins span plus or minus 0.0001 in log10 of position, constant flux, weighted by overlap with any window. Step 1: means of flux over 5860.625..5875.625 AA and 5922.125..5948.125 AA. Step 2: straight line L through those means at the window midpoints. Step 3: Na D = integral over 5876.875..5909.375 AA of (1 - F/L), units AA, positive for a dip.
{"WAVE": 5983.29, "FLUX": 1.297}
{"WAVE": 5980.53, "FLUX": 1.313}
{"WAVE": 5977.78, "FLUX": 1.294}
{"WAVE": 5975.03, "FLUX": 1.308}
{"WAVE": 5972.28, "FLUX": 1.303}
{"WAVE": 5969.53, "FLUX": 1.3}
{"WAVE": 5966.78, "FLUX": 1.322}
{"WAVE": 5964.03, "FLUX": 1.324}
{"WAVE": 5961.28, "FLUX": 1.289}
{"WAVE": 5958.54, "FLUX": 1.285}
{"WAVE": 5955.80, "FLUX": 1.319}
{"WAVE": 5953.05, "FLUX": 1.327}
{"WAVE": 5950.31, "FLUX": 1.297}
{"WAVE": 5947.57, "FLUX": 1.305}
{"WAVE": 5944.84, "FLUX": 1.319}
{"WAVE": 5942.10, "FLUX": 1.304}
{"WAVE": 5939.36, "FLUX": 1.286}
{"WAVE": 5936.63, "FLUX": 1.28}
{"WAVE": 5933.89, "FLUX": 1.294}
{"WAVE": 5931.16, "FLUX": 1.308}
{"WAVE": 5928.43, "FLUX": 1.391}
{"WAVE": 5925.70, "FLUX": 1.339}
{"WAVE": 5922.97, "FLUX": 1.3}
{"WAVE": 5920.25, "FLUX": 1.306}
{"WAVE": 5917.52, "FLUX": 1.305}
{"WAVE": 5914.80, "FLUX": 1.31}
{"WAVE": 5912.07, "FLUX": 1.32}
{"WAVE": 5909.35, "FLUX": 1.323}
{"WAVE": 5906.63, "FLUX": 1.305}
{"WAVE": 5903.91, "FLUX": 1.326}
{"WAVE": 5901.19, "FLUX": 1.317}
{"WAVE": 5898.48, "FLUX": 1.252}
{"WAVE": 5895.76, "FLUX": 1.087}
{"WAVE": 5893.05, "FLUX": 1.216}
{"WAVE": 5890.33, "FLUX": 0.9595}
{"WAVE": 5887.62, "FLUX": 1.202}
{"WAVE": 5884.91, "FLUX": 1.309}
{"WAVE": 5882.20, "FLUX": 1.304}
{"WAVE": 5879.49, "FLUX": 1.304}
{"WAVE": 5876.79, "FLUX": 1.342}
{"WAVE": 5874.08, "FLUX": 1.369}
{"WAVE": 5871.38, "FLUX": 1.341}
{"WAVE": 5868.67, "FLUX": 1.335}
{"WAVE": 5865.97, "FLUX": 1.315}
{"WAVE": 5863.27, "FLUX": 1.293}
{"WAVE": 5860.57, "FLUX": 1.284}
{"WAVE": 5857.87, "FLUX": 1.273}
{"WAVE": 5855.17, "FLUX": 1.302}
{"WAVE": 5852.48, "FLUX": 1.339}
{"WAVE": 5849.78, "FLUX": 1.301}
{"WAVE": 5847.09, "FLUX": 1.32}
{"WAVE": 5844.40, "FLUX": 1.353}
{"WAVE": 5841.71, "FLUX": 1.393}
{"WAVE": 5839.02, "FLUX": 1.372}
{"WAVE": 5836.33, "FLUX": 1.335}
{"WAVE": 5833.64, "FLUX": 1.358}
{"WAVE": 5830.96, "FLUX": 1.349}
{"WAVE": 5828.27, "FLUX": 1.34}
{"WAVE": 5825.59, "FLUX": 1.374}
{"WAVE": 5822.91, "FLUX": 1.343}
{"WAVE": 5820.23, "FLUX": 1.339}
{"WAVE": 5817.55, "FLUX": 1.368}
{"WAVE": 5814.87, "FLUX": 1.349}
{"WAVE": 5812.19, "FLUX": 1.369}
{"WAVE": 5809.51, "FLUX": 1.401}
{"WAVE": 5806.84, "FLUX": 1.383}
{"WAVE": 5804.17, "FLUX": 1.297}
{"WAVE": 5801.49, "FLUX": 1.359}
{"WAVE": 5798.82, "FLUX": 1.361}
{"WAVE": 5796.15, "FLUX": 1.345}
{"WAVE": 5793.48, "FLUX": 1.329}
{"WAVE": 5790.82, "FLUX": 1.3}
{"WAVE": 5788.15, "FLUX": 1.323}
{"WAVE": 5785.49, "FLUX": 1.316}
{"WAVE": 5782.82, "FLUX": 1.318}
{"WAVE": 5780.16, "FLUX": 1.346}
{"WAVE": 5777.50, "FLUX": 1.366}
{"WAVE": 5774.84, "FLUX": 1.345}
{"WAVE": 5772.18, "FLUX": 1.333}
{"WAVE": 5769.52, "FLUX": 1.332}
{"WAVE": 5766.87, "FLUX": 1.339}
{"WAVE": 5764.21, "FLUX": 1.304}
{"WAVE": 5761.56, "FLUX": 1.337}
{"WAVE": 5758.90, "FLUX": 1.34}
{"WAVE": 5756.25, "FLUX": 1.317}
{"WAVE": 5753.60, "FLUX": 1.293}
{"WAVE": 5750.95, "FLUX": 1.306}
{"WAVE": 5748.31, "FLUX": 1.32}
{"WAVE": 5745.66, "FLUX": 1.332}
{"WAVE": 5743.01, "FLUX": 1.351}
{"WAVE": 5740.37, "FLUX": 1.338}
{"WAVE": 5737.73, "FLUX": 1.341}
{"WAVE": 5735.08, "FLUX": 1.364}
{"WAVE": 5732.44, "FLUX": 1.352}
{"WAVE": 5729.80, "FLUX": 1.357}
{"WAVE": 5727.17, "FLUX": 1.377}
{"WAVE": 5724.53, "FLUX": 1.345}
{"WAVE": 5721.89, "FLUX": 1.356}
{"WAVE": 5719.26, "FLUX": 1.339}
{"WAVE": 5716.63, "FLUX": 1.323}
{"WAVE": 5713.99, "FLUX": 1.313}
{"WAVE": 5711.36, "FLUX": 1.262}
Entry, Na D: 1.9 AA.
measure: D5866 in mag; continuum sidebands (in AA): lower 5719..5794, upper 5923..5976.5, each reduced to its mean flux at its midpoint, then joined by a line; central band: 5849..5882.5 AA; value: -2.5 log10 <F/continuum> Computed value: 0.00 mag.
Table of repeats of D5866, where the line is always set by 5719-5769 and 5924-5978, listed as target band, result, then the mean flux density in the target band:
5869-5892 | 0.04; 1.27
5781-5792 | 0.01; 1.32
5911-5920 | 0.00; 1.31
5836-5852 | -0.02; 1.35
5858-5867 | 0.02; 1.29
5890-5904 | 0.10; 1.2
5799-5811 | -0.02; 1.36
